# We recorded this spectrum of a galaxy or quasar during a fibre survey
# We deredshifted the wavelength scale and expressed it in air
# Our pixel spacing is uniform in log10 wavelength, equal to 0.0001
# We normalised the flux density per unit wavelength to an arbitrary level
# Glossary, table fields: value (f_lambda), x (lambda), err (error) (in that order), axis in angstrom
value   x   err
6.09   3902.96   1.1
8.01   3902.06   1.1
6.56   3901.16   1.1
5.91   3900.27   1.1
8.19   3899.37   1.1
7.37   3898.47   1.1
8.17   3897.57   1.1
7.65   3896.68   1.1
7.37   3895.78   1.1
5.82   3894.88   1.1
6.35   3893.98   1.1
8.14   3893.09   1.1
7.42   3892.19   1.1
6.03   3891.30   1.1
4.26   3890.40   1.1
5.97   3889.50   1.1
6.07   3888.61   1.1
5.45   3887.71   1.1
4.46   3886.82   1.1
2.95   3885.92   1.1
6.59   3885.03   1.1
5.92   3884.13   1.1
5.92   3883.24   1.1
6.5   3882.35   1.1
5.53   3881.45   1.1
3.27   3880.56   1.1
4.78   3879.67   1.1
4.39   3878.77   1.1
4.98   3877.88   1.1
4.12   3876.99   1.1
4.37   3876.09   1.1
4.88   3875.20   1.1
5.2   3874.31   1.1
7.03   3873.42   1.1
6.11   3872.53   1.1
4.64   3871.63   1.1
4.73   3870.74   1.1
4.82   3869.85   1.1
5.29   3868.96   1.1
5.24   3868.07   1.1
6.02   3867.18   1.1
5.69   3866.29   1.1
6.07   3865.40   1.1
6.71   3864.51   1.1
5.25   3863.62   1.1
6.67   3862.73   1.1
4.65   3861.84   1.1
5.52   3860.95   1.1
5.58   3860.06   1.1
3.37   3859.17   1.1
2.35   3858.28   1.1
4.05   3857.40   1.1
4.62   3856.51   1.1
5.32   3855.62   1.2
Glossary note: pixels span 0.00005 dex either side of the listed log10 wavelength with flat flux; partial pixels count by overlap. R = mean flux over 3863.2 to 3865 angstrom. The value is 5.99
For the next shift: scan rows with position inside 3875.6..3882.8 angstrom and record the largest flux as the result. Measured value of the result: 6.5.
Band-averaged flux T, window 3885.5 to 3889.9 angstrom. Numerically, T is 4.98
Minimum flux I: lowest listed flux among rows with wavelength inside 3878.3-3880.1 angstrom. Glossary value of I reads 4.39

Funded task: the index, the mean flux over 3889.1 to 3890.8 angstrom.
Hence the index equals 5.1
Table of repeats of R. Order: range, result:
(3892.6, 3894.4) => 7.27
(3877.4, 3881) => 4.36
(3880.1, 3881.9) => 4.41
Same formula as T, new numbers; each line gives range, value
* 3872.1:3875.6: 5.83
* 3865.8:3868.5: 5.66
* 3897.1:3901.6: 7.26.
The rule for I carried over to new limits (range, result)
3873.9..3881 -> 3.27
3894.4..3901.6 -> 5.82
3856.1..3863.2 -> 2.35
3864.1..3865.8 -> 6.07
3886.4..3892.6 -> 4.26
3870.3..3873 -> 4.64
